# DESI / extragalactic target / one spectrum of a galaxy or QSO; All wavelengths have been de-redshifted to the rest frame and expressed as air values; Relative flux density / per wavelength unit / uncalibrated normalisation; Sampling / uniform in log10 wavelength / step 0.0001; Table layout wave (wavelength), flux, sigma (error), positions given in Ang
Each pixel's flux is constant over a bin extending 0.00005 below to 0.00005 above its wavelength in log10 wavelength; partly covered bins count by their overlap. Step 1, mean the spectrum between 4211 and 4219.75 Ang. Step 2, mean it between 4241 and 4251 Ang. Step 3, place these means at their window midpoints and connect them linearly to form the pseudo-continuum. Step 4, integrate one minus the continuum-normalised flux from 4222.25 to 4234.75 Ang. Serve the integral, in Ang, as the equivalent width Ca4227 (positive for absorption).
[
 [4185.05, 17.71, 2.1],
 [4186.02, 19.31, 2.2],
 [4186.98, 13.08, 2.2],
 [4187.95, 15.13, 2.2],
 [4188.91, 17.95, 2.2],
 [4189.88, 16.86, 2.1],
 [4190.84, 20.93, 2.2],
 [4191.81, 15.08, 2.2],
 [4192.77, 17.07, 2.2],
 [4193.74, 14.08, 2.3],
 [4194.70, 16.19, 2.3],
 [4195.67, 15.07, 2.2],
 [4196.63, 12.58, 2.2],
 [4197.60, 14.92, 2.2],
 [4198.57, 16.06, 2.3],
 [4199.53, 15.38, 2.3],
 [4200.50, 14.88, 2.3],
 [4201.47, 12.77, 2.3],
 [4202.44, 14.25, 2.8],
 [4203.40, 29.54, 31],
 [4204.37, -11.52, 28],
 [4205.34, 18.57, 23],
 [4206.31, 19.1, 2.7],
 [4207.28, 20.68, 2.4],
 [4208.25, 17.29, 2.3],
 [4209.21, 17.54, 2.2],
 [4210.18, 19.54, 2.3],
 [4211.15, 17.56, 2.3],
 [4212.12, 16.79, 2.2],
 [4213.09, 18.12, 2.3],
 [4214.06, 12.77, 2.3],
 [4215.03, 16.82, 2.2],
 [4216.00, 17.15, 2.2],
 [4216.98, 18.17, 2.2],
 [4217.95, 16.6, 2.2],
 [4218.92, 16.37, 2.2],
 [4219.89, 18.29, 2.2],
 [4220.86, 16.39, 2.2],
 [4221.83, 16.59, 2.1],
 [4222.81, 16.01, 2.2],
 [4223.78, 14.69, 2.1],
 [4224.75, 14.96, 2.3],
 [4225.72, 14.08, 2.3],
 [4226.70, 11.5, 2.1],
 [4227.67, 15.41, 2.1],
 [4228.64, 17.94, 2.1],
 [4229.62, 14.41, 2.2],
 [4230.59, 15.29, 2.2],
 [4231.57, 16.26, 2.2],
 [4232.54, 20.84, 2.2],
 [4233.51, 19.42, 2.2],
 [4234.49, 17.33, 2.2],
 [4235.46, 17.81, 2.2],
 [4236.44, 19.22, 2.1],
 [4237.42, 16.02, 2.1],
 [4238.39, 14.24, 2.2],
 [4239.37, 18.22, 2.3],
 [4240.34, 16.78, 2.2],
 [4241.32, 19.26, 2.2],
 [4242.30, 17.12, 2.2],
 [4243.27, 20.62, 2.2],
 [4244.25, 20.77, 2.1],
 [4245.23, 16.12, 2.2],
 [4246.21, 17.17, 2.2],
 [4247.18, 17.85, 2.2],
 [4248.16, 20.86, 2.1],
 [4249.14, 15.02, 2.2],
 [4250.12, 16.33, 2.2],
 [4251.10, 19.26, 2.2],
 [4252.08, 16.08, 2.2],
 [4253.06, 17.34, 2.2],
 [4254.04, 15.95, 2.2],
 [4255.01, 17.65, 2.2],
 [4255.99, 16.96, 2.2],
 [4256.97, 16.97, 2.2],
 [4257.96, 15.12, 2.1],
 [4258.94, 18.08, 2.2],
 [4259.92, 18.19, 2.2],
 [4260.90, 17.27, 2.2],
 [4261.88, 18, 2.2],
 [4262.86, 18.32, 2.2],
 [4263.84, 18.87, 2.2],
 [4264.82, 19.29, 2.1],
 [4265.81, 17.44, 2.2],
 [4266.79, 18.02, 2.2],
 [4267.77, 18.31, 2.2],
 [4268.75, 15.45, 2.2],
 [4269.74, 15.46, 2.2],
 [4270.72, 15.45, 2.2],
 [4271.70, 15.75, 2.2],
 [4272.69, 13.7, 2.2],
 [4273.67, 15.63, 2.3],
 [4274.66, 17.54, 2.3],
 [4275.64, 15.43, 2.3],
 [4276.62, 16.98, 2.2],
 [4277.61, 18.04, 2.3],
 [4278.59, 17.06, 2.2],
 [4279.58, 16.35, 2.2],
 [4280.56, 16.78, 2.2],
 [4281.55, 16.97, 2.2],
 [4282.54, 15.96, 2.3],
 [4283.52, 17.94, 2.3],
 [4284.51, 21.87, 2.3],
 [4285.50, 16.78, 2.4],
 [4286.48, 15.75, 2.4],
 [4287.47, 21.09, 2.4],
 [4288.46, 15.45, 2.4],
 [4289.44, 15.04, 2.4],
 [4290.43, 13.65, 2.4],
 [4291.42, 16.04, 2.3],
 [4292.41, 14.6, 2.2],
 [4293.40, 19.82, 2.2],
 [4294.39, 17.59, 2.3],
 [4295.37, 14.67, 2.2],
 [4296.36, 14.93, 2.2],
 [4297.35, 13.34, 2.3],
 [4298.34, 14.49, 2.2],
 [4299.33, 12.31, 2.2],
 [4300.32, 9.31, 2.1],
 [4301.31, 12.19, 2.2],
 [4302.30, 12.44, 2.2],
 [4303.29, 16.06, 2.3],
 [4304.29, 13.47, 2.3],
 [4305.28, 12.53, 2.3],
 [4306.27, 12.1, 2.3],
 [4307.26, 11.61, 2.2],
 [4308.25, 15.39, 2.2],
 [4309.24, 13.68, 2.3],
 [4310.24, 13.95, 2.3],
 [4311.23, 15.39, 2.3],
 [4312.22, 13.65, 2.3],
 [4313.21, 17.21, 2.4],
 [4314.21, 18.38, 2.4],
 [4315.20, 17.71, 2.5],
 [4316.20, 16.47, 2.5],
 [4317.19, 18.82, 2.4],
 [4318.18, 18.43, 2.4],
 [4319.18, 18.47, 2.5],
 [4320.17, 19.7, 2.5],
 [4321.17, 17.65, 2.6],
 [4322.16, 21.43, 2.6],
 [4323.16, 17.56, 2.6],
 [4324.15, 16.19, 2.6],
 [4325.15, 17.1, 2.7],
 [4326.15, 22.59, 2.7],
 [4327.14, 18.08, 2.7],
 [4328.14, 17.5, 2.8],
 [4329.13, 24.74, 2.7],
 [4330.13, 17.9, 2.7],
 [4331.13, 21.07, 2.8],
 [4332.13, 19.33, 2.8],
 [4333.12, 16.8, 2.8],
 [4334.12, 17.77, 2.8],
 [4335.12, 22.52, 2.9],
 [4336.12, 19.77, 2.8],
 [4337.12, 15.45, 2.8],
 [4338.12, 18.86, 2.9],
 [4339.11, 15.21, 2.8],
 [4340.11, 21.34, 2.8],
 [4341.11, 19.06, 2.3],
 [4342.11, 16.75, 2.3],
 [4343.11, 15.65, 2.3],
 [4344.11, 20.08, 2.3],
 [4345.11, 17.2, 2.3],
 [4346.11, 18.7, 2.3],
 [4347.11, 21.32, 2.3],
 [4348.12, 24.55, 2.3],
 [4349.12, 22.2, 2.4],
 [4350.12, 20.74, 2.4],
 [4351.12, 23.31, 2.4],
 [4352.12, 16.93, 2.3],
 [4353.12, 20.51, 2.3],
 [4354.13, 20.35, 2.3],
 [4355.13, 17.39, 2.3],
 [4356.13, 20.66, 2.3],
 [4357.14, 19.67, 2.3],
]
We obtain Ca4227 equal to 0.97 Ang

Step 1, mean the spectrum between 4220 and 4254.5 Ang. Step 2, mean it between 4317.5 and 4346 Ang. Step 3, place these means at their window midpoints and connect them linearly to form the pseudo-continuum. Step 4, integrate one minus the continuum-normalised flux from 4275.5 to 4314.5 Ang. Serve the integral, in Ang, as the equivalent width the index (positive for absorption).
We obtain 5.7 Ang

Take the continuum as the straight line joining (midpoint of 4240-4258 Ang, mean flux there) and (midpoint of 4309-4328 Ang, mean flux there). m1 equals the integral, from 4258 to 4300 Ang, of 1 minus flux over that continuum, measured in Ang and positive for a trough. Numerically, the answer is 2.3 Ang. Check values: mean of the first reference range 17.6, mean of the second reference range 17.5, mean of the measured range 16.6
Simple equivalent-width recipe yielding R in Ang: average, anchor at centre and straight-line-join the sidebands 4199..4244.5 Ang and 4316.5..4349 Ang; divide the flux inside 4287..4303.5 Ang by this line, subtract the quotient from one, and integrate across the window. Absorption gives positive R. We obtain 3.0 Ang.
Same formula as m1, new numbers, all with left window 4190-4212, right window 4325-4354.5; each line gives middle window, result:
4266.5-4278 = 0.9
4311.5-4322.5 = 0.6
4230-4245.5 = -1.0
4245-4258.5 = 0.1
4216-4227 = 0.3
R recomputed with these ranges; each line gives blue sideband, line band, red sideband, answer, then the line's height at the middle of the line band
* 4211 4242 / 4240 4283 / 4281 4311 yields -3.8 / 15.8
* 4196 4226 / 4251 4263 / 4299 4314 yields -2.0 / 14.8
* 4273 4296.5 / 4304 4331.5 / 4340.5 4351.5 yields 2.1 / 18.5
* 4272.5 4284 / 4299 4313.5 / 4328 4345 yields 3.5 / 17.7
